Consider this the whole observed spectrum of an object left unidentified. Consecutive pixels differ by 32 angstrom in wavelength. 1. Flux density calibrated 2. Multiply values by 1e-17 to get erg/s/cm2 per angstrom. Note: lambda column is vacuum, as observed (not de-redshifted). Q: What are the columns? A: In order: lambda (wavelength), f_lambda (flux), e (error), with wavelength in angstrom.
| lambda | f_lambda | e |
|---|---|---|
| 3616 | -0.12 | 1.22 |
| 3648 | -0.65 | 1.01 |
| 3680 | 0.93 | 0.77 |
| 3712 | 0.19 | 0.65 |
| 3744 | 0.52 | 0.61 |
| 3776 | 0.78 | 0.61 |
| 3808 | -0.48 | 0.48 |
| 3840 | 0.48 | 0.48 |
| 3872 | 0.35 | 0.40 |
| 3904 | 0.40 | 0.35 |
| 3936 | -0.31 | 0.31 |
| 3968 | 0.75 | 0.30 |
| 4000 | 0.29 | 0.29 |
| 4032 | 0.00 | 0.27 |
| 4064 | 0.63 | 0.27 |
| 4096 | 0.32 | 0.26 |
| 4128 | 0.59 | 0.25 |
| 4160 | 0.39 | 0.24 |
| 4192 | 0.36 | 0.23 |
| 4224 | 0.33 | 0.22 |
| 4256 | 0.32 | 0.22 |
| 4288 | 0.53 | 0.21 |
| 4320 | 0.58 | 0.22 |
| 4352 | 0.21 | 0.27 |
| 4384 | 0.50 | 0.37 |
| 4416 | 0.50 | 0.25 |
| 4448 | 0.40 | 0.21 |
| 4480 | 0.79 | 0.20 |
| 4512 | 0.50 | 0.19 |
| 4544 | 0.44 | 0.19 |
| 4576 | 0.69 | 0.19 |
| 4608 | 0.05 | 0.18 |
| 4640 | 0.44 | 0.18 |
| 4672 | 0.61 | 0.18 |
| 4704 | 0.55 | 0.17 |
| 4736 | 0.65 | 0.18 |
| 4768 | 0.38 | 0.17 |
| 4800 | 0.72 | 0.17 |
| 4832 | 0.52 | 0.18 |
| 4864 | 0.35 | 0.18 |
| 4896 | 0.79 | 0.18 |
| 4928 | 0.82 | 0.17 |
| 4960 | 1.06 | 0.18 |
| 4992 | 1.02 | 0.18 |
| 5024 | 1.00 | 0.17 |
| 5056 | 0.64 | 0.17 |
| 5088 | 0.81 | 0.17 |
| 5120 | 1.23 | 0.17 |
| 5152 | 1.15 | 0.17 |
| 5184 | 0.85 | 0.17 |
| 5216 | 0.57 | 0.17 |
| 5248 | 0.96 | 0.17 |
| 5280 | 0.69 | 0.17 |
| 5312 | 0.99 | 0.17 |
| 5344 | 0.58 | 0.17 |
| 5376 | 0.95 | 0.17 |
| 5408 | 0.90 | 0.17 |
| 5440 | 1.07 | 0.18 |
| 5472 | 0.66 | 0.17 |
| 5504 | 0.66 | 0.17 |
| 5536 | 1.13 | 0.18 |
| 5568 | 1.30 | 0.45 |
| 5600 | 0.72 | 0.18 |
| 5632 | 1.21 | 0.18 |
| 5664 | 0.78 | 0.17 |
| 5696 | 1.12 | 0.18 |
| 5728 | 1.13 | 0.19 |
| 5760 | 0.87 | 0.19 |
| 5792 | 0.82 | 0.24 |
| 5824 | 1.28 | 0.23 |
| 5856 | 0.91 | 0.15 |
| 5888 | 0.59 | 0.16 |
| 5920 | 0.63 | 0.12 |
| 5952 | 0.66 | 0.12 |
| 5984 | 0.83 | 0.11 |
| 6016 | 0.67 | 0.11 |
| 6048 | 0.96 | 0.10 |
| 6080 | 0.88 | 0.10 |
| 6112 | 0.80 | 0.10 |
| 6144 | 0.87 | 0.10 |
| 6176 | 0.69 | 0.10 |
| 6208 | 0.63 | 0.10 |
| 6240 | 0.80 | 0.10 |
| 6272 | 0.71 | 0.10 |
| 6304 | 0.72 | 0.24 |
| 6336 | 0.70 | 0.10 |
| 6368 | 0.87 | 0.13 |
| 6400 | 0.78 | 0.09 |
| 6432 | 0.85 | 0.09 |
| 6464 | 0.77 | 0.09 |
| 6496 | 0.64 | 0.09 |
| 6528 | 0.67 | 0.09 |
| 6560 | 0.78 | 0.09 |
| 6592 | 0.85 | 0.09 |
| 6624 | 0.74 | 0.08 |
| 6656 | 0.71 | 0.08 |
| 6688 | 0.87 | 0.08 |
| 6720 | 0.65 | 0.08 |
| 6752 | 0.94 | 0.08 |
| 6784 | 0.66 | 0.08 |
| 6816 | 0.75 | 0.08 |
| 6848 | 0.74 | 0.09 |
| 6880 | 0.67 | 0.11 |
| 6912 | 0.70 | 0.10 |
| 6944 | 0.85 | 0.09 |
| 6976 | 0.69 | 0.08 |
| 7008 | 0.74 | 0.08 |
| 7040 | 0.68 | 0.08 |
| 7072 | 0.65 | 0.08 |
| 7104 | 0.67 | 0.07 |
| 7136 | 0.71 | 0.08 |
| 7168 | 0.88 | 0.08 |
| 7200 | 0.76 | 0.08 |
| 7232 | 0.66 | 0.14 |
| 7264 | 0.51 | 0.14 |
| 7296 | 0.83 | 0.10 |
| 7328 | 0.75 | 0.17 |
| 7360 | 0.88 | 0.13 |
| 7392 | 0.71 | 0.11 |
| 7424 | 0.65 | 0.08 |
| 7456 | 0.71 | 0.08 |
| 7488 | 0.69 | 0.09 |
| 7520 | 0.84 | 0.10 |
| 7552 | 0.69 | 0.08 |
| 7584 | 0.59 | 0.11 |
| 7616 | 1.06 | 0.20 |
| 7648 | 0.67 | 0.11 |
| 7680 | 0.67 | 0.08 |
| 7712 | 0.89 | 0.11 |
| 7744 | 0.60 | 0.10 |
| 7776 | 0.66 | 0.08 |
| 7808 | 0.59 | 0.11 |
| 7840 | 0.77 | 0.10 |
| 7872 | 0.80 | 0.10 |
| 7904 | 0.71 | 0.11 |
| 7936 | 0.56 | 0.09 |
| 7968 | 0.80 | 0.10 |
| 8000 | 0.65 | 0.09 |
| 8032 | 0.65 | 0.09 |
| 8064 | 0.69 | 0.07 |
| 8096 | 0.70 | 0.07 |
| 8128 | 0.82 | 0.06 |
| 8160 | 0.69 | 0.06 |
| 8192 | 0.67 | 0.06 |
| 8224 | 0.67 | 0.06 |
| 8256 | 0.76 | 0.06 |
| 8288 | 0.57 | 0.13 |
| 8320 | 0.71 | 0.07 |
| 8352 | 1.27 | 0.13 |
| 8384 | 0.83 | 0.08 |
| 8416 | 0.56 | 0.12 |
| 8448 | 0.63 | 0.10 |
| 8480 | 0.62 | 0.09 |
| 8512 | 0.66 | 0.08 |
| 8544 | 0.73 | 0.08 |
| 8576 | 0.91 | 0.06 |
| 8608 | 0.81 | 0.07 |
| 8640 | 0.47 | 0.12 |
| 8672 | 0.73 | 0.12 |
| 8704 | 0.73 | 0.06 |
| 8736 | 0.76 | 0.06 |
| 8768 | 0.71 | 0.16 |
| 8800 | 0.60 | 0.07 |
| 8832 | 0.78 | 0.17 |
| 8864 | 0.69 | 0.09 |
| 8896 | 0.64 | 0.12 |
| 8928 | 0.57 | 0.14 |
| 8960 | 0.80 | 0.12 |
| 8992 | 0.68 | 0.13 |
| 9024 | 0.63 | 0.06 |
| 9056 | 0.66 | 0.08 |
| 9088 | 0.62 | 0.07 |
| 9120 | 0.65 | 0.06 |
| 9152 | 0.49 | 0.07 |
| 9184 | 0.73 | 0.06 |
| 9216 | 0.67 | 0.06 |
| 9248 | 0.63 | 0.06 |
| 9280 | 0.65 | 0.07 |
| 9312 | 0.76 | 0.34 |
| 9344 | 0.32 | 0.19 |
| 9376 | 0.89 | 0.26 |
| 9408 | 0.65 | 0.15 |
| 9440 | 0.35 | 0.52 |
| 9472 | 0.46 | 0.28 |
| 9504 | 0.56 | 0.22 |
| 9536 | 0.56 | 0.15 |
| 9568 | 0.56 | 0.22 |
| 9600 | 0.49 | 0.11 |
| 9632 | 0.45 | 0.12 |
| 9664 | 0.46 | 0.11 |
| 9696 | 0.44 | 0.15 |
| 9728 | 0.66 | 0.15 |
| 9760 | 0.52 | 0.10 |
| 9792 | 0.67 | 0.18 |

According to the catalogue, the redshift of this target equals 0.27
